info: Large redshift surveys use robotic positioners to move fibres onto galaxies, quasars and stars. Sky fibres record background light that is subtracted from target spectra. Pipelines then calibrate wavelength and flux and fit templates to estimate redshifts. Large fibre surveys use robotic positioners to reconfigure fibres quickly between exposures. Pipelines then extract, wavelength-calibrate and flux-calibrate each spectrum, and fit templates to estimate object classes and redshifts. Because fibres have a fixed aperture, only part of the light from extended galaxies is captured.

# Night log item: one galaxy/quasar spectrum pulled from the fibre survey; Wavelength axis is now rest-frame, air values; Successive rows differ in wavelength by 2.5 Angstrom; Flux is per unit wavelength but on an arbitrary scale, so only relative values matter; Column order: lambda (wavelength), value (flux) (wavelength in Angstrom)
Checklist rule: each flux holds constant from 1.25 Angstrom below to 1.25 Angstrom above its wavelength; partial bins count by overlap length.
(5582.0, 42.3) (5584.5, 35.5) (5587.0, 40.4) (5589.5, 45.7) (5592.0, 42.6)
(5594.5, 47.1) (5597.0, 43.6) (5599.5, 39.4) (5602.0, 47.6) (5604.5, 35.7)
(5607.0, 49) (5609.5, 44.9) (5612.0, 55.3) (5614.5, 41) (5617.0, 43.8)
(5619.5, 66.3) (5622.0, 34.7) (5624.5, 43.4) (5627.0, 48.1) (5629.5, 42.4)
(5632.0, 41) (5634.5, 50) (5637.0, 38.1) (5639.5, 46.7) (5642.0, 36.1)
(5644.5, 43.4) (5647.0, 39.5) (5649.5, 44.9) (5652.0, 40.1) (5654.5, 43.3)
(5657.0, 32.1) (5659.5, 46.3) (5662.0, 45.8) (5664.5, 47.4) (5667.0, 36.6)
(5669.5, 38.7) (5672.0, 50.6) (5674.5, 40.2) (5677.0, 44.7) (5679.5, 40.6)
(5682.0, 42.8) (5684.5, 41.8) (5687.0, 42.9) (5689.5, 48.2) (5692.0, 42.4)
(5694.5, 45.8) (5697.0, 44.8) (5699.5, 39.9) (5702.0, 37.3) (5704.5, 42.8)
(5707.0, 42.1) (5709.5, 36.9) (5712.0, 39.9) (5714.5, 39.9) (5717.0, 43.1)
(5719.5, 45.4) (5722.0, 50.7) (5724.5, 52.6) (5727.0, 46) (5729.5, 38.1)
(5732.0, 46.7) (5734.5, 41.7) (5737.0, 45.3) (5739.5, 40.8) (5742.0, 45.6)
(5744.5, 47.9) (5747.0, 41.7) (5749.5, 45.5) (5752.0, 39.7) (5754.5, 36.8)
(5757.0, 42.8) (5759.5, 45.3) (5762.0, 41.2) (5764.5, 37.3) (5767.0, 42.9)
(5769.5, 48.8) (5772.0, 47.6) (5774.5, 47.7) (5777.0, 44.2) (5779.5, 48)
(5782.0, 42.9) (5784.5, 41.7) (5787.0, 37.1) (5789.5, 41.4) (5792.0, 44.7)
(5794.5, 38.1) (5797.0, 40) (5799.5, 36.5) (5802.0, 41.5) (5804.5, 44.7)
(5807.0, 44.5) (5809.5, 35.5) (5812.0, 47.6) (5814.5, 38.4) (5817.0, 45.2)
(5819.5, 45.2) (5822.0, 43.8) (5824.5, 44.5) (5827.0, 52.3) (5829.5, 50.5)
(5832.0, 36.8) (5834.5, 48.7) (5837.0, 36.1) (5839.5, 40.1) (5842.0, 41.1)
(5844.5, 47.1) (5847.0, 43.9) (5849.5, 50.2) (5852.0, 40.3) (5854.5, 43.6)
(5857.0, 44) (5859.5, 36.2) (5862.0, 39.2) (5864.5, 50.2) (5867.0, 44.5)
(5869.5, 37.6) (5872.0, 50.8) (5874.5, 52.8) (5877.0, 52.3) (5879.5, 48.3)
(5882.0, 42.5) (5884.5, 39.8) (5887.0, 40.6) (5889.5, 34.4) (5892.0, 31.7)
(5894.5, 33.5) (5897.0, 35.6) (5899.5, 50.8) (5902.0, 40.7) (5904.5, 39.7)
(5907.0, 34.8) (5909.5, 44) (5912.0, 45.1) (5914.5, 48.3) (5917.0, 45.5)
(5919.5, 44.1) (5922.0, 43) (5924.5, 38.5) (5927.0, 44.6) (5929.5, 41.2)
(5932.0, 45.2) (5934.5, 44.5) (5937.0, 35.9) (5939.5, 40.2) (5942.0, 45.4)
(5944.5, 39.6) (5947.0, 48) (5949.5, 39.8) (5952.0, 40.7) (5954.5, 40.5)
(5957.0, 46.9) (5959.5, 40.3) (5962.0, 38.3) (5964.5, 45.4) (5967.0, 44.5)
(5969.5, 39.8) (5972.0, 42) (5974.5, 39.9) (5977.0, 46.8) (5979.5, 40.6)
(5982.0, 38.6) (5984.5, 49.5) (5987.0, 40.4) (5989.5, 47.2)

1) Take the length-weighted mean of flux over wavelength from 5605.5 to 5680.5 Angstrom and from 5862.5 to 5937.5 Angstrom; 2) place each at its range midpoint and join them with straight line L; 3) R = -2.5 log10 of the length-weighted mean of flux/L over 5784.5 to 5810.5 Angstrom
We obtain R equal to 0.069 mag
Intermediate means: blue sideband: 43.8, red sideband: 42.7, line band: 40.5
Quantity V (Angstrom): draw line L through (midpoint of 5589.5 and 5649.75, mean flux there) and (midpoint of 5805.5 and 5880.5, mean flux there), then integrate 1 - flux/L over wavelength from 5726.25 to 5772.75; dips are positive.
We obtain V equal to 1.3 Angstrom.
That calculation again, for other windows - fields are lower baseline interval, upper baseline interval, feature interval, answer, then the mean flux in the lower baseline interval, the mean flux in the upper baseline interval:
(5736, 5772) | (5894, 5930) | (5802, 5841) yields -0.7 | 43.1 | 42.2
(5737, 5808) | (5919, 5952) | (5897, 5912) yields 0.2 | 42.8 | 42.2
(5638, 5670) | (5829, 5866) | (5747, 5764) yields 0.3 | 41.6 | 43.1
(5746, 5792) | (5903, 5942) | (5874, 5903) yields 0.6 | 43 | 42.4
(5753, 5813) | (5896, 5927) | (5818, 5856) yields -1.6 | 42.4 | 42.6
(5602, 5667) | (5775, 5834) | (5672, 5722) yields 1.1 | 43.9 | 43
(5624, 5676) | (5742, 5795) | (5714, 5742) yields -1.2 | 42.6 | 43.1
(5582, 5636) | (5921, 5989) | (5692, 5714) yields 1.4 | 44.6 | 42.3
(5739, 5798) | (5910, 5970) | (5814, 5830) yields -1.1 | 42.9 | 42.8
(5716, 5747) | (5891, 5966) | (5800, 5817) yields 0.7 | 45.2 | 41.8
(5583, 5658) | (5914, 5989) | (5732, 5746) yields -0.4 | 43.4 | 42.6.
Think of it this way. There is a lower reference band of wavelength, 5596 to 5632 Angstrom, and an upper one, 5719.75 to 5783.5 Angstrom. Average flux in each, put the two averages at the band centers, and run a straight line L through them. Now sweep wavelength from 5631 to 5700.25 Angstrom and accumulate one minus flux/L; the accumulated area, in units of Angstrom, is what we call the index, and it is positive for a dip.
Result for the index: 3.4 Angstrom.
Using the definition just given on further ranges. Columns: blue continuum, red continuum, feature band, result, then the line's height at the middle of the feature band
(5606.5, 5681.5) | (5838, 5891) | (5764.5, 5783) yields -0.7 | 43.7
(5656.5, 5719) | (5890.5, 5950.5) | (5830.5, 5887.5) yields -2.8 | 41.8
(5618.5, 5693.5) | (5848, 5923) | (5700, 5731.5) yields 0.1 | 43.1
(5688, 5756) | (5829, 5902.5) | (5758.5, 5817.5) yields 0.6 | 43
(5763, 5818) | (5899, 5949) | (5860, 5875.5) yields -0.9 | 42.7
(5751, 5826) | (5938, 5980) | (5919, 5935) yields -0.2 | 42.3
